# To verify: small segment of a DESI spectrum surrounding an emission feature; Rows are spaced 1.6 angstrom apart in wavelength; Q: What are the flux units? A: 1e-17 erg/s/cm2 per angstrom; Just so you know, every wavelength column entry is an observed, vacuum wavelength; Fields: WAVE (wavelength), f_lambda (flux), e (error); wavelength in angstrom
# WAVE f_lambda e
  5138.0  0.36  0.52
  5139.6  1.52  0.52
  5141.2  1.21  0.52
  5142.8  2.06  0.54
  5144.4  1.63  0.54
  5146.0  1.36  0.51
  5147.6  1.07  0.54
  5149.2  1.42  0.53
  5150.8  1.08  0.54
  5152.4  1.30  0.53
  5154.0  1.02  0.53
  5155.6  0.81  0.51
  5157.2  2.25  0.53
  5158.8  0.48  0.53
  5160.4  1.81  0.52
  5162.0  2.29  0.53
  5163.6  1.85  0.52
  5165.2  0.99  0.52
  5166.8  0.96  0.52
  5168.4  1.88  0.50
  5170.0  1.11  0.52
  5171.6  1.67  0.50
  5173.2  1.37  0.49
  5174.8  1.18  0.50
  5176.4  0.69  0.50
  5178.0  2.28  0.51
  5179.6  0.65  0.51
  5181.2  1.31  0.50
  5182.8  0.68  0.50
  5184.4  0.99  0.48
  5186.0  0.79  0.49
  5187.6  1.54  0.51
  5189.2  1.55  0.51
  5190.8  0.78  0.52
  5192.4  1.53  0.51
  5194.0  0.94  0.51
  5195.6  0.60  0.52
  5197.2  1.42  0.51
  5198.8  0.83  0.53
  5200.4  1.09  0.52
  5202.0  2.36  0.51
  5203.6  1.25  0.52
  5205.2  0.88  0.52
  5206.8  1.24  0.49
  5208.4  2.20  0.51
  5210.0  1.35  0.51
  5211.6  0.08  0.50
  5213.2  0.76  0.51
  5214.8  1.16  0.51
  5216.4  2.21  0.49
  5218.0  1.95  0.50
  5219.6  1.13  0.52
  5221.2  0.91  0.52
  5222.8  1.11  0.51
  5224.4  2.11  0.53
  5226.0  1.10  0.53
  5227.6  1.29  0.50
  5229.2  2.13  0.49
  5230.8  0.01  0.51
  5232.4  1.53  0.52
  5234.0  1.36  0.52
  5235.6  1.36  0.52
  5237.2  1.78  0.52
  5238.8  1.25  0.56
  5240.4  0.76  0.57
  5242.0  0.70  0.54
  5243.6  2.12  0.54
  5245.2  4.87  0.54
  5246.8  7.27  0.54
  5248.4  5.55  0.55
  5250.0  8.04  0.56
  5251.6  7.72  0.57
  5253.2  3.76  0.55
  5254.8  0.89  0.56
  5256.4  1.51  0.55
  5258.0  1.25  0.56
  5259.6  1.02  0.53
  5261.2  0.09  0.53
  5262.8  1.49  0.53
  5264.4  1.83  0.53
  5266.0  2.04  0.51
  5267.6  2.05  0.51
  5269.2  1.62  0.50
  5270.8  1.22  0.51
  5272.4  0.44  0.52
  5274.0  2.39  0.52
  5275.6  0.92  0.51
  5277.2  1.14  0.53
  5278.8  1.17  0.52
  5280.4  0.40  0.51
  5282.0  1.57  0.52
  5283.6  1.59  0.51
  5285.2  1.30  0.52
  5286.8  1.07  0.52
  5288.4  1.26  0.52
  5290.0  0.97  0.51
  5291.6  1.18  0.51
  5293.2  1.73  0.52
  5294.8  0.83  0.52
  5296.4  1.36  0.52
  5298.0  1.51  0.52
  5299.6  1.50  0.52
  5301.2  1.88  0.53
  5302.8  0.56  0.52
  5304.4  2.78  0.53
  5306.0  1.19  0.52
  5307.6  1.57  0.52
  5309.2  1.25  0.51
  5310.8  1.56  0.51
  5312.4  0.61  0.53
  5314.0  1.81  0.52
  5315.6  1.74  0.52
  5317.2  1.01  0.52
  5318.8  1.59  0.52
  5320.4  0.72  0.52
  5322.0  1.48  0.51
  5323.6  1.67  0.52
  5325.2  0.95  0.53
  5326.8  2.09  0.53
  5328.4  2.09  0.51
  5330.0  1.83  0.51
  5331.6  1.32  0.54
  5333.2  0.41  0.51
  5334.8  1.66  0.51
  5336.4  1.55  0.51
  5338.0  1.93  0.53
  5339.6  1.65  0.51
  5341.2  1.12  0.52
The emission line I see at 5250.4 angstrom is [O II] 3727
